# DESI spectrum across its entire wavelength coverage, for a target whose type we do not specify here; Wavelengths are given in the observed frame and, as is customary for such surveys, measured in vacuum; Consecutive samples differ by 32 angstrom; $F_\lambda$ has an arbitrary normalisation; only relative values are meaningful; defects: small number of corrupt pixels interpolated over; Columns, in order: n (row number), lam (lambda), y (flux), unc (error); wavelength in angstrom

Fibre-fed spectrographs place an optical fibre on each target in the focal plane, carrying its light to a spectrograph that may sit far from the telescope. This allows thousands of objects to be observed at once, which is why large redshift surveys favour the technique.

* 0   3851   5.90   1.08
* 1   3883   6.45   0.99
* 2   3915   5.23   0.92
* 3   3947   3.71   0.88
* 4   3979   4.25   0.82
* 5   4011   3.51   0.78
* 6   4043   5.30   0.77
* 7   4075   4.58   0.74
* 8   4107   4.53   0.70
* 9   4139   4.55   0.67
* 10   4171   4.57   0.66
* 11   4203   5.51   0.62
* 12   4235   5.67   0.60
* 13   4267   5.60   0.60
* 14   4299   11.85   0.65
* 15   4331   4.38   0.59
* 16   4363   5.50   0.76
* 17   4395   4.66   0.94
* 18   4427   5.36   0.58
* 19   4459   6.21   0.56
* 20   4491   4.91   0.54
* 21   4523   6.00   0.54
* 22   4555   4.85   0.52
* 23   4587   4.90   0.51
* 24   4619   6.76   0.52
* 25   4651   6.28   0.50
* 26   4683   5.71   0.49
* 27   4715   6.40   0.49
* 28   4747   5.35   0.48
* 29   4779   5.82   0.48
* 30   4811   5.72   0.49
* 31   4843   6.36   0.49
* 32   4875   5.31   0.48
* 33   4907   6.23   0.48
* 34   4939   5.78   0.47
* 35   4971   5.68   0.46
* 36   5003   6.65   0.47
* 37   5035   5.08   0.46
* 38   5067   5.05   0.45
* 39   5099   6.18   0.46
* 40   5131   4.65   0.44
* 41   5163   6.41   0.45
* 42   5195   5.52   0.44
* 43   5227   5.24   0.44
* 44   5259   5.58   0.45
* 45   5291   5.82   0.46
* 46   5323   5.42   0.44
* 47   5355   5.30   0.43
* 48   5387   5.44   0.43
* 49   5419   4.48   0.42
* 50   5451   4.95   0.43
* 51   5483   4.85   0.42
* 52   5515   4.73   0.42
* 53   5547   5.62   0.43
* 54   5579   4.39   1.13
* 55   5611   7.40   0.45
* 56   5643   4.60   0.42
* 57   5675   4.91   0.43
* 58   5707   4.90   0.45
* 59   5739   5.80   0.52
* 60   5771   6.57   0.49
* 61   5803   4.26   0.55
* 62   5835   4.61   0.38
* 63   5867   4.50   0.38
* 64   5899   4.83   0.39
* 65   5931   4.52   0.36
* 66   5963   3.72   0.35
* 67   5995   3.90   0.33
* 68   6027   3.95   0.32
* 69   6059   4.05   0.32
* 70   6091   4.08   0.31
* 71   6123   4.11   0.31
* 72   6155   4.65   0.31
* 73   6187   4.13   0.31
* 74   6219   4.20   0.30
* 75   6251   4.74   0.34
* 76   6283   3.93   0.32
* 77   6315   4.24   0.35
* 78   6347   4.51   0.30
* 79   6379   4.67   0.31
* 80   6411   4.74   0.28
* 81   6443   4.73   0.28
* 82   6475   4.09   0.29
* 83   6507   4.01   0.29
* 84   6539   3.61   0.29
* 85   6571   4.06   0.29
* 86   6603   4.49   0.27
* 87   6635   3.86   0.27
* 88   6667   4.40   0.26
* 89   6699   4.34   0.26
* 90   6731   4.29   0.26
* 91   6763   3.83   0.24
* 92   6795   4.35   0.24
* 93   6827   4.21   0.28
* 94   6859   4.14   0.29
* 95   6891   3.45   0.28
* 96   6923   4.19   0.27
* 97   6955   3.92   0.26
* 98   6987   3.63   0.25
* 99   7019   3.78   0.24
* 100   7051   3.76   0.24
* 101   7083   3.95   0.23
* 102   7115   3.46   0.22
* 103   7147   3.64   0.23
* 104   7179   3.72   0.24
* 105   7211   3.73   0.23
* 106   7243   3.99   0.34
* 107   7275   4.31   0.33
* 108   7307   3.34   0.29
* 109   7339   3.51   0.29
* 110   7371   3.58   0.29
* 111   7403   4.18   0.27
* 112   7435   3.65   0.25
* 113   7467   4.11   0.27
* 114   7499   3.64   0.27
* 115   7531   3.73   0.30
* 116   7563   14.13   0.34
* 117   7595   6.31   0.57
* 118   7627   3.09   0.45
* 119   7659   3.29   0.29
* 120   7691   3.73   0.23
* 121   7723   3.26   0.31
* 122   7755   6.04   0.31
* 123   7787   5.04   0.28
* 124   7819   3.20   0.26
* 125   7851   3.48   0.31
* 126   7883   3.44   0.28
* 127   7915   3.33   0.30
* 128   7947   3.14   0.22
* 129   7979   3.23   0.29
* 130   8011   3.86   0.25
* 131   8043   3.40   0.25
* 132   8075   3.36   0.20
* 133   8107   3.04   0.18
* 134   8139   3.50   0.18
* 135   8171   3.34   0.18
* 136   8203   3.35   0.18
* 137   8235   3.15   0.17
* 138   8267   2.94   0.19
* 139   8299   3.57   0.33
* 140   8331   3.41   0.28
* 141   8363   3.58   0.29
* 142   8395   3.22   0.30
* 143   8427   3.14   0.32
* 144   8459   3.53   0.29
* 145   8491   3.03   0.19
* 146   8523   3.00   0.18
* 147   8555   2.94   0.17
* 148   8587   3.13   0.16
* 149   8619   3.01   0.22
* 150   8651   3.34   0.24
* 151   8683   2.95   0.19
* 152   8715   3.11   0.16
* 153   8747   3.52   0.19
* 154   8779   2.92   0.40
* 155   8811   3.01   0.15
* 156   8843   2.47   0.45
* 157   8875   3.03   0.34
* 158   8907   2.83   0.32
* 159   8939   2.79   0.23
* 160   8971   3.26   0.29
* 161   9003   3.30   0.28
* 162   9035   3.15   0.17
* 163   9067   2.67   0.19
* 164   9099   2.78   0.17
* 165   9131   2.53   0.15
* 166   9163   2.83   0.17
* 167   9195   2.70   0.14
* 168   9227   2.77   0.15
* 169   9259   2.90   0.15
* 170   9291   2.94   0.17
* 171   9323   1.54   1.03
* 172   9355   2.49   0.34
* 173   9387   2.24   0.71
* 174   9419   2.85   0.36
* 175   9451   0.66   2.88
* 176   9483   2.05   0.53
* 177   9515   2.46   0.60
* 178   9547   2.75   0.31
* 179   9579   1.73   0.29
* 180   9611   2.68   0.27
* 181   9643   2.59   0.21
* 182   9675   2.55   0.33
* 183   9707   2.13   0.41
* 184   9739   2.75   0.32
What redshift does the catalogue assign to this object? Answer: 0.15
